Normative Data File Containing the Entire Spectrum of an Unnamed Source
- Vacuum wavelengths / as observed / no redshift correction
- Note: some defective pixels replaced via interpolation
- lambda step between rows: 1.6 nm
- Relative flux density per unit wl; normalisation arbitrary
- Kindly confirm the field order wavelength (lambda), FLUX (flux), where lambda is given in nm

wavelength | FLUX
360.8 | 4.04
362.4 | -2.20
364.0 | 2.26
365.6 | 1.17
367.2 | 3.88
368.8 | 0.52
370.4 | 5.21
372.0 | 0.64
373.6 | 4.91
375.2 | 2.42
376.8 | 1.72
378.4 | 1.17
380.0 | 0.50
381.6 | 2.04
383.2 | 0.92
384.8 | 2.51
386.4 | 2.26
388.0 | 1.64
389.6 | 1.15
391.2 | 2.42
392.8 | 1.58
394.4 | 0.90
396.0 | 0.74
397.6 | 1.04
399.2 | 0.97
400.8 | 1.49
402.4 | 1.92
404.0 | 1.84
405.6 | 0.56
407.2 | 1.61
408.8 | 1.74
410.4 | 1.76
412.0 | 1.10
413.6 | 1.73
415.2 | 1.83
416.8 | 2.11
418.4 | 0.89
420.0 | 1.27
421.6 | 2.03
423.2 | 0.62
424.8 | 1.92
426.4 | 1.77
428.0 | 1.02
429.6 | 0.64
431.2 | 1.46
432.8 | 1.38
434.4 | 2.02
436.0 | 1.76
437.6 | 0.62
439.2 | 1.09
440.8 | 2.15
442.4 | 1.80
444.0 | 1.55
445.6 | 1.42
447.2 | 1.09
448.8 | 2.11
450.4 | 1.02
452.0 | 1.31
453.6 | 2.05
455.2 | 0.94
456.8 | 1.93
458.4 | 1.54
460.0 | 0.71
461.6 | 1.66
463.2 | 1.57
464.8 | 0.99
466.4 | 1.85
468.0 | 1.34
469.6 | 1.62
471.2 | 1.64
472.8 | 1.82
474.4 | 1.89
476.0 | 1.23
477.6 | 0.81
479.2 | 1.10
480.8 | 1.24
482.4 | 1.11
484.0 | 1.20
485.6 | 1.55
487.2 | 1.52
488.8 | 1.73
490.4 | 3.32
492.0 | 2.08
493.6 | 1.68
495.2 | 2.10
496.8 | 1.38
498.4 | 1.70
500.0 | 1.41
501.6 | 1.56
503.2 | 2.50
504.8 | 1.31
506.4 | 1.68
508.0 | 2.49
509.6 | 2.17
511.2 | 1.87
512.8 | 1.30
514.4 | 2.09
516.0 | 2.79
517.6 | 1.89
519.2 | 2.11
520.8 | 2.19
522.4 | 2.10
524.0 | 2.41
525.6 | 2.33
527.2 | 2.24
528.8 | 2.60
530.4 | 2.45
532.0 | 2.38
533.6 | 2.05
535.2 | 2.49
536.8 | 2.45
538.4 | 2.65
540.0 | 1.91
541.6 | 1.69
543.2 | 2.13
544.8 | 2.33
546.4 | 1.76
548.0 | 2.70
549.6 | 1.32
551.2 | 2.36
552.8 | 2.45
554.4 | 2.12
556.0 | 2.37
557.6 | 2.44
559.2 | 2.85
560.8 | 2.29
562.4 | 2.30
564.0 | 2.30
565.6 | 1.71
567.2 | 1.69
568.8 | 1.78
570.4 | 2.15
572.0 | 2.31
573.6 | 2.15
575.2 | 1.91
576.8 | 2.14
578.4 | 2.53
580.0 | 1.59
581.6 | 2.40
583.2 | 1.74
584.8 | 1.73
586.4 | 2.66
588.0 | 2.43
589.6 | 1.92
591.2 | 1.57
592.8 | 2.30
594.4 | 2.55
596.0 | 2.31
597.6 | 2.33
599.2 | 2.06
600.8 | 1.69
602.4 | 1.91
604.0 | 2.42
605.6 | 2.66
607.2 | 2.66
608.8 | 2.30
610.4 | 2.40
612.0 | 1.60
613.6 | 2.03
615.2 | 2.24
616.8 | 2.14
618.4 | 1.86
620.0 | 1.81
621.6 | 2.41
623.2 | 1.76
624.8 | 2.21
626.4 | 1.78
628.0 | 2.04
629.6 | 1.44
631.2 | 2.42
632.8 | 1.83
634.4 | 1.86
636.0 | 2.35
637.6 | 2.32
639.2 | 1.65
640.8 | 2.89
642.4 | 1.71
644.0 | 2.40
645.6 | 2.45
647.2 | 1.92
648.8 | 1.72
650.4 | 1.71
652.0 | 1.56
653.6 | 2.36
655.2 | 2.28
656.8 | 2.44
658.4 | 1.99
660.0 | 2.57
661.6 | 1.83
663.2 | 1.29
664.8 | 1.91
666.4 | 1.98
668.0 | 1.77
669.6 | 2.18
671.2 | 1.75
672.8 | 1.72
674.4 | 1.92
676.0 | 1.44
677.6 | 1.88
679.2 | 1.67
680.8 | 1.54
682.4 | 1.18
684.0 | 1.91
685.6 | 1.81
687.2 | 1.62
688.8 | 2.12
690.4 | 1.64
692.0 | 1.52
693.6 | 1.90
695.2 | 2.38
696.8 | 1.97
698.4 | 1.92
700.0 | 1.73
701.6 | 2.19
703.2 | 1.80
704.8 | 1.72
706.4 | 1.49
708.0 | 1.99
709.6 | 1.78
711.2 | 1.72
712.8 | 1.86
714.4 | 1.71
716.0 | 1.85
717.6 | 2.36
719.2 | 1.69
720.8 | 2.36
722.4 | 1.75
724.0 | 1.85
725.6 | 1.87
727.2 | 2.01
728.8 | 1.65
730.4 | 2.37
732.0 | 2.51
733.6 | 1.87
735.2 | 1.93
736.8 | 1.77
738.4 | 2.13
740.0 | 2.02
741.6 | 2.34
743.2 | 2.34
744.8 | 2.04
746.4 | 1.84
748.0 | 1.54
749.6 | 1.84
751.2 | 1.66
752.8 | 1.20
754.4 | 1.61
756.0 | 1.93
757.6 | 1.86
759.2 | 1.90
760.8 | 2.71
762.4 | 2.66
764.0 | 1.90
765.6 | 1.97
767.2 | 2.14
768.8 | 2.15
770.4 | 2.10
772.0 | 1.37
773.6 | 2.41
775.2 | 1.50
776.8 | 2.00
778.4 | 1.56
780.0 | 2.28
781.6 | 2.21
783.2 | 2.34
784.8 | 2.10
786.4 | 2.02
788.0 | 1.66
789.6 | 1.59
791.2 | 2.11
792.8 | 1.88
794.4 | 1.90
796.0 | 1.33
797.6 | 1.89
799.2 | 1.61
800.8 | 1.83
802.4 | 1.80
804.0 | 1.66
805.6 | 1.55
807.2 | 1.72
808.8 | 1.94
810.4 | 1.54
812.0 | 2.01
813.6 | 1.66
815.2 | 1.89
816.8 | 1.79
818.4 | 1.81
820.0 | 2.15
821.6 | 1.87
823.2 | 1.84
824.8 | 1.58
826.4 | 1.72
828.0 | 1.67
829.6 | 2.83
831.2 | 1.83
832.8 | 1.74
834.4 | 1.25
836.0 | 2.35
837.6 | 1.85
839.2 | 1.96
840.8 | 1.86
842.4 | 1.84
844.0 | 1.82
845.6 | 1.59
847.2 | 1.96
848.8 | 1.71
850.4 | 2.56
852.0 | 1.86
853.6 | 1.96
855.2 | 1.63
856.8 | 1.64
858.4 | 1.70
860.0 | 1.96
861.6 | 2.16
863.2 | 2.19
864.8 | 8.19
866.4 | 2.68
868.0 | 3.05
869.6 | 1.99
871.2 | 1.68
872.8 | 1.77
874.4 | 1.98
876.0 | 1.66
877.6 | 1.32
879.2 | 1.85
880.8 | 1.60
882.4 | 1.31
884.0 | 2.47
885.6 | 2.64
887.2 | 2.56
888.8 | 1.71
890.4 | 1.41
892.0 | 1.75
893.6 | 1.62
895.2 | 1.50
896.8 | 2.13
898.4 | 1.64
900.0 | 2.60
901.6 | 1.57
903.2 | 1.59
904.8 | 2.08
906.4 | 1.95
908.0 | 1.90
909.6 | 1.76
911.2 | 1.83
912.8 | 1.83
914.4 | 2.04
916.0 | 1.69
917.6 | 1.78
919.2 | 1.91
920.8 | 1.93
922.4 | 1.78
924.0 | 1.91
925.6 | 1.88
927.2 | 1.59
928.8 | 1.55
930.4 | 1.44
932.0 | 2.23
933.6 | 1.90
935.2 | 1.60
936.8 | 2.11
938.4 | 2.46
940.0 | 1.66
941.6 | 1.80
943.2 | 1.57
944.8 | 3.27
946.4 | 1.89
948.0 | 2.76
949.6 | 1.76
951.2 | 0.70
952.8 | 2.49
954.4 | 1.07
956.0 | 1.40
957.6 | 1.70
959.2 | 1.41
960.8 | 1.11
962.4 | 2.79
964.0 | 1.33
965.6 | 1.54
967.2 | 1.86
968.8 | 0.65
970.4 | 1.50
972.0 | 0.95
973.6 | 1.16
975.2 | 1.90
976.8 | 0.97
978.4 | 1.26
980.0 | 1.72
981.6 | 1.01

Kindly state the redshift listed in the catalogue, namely 0.32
